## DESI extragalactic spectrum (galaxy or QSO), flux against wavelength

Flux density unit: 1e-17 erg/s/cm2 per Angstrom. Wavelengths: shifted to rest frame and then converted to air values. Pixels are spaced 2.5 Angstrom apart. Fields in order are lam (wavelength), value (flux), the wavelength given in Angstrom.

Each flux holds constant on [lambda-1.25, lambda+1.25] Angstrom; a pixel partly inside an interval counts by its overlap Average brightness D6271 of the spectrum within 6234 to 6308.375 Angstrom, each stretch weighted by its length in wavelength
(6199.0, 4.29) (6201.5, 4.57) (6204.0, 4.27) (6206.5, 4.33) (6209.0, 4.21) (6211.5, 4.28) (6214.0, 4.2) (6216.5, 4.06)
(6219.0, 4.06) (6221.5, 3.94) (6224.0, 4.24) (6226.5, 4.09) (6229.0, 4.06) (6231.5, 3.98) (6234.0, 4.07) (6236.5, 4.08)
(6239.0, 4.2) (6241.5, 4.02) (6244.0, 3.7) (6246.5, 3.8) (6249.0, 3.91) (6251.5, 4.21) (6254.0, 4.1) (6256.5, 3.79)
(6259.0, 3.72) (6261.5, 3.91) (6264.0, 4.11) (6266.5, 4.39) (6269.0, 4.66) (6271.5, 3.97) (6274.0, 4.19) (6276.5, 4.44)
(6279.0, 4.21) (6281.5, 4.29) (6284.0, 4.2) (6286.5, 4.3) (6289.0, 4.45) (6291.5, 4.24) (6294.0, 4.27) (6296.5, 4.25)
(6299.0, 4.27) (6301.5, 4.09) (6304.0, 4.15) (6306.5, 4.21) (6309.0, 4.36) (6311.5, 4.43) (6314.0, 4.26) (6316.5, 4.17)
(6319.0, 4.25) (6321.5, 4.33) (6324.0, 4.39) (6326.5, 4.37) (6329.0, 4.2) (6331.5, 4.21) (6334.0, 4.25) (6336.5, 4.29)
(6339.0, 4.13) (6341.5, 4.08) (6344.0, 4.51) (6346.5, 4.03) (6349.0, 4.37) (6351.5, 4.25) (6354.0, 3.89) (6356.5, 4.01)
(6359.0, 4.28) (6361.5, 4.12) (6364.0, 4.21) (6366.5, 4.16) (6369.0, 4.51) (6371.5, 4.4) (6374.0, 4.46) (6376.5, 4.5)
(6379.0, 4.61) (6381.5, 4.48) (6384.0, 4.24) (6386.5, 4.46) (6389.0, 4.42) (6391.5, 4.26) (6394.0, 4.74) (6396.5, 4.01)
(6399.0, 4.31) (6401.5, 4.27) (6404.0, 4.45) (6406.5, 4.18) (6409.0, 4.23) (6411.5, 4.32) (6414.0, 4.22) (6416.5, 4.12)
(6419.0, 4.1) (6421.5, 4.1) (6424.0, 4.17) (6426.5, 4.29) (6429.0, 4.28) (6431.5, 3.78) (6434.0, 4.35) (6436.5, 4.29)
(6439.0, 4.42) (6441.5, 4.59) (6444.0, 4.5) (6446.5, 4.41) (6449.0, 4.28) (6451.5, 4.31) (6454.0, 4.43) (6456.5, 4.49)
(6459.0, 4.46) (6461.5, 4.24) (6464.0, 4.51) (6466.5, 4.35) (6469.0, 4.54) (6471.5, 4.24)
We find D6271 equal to 4.14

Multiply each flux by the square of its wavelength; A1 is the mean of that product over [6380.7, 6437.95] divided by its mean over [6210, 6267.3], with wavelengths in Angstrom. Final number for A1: 1.11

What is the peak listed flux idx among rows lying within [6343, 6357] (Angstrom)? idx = 4.51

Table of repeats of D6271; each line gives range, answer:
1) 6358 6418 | 4.33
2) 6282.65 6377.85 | 4.26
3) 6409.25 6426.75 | 4.19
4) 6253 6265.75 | 3.94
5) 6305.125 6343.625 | 4.27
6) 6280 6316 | 4.27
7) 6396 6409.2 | 4.26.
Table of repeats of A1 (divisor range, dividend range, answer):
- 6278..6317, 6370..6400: 1.06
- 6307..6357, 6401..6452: 1.04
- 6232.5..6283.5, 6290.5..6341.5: 1.06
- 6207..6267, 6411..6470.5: 1.14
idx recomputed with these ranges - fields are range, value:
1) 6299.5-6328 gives 4.43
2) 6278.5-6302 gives 4.45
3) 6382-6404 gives 4.74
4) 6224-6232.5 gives 4.24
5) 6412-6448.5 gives 4.59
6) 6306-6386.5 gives 4.61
